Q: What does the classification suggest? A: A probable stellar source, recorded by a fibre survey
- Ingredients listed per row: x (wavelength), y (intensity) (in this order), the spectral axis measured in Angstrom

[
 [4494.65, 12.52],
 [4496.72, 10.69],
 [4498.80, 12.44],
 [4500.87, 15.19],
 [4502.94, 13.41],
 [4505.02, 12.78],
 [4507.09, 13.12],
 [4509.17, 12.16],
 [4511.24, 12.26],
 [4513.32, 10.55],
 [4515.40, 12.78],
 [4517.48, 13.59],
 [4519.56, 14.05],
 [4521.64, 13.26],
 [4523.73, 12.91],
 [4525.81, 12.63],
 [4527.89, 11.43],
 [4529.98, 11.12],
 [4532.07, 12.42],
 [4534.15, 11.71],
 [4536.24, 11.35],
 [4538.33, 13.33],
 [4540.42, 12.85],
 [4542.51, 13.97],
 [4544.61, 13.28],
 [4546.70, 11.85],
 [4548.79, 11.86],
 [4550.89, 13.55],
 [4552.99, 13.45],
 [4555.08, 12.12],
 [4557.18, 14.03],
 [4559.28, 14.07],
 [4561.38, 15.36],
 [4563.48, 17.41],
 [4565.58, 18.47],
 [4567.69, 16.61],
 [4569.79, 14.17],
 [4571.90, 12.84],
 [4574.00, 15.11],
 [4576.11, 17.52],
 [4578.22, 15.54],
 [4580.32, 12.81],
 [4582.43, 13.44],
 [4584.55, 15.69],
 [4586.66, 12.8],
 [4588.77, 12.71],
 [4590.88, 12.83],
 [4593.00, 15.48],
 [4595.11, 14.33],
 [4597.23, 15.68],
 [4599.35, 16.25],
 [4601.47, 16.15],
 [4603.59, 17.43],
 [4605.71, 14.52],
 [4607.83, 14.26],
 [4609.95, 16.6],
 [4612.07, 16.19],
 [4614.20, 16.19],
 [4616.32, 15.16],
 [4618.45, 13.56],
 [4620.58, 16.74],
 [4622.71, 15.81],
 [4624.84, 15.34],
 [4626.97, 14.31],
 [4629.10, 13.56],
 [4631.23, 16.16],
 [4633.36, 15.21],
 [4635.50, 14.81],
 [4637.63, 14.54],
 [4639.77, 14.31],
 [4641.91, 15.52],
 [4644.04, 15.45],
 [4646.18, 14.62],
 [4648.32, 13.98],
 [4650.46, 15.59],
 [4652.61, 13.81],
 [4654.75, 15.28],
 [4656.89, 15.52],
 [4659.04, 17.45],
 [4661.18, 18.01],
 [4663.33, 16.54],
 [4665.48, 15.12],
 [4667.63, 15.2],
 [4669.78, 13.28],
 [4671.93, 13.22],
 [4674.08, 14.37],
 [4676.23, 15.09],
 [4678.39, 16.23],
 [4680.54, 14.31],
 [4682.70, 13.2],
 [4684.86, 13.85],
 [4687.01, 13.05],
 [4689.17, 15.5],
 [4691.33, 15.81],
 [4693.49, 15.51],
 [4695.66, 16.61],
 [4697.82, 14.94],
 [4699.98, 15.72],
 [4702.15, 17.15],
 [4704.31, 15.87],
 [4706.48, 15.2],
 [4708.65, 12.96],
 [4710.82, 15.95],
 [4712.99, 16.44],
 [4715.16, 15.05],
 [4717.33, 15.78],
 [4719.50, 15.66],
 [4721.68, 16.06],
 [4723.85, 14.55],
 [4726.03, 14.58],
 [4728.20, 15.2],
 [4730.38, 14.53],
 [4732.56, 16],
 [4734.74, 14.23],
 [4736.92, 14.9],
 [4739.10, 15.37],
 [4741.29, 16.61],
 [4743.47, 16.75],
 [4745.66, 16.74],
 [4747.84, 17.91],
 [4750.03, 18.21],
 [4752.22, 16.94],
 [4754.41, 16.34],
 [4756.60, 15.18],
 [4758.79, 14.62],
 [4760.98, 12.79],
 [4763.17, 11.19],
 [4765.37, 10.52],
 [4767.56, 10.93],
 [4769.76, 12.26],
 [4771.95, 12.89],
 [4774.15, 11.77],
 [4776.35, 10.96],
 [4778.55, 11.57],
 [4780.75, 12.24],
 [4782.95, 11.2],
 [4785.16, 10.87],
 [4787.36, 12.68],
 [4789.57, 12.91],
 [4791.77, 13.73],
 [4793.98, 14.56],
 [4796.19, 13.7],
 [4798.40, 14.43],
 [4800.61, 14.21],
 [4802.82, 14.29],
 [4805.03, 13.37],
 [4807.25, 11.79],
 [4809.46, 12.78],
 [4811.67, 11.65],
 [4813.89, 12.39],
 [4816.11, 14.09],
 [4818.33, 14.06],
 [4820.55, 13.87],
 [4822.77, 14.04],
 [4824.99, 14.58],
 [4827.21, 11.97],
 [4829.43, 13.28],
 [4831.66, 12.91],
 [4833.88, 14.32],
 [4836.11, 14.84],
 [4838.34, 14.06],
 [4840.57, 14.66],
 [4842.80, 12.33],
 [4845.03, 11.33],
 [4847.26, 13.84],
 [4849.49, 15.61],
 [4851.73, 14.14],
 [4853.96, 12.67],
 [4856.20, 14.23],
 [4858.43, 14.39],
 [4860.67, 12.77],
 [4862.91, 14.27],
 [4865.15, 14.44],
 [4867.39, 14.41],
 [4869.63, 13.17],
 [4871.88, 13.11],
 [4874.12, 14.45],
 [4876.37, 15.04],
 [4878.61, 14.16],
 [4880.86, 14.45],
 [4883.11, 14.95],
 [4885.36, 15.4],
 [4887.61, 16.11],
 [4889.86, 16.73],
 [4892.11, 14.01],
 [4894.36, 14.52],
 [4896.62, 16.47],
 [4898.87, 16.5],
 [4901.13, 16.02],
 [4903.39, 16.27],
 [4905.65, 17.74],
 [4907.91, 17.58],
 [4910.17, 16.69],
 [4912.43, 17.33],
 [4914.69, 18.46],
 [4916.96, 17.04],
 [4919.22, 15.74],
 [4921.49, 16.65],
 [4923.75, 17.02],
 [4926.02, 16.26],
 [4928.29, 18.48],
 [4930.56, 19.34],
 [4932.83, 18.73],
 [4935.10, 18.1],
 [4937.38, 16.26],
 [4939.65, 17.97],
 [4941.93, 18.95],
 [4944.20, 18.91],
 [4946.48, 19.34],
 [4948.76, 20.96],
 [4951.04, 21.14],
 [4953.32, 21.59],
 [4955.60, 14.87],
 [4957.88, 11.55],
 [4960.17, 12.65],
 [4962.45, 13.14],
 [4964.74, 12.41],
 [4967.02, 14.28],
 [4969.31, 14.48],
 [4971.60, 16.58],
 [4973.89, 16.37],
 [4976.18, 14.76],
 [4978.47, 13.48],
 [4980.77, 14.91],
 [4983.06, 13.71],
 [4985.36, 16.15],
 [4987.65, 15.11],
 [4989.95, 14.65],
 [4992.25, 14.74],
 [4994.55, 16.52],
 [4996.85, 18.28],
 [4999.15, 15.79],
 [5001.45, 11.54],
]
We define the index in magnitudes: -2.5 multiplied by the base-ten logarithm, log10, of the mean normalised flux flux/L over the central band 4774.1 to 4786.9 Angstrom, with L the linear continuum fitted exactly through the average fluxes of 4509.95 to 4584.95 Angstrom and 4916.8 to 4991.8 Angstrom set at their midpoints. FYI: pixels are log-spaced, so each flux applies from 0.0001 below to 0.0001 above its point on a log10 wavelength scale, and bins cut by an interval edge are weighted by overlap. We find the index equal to 0.30 mag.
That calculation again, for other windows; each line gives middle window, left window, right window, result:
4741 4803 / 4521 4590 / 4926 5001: 0.10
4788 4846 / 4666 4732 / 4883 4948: 0.20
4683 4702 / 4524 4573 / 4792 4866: -0.12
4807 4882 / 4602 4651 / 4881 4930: 0.18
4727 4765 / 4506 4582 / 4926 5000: -0.04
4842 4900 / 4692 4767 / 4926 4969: 0.15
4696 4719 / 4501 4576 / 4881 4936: -0.05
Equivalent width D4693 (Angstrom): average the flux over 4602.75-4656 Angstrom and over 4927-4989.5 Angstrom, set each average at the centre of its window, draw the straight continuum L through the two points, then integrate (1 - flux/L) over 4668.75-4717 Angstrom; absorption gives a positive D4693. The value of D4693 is 1.3 Angstrom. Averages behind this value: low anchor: 15.2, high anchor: 16.4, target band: 15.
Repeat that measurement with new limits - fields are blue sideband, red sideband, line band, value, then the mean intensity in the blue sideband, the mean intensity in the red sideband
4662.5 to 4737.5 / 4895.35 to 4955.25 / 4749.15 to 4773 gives 3.1 Angstrom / 15.1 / 17.9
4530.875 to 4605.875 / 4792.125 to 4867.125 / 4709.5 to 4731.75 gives -2.4 Angstrom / 14.2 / 13.6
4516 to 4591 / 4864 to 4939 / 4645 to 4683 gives -1.7 Angstrom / 13.7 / 16.1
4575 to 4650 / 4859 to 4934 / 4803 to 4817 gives 2.6 Angstrom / 15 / 15.9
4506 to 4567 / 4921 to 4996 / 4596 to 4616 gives -3.2 Angstrom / 13.2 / 16.4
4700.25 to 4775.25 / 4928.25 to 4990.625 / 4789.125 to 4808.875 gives 2.1 Angstrom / 14.9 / 16.4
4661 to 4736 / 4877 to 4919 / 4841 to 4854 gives 2.0 Angstrom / 15.1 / 16.1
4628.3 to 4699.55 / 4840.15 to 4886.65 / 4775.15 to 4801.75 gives 3.0 Angstrom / 15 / 14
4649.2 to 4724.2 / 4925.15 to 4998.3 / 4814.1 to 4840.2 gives 3.4 Angstrom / 15.3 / 16.4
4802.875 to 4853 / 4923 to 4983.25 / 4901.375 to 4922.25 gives -2.0 Angstrom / 13.5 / 16.6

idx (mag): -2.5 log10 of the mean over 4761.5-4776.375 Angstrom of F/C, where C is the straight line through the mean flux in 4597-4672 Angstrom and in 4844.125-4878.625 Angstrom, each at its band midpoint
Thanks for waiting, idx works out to 0.241 mag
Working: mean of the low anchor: 15.3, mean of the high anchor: 13.9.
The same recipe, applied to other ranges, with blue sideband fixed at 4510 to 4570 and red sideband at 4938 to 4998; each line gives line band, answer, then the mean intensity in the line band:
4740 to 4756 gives -0.16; 17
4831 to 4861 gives 0.11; 13.8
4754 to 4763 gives 0.03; 14.3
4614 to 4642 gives -0.09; 15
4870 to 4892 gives 0.05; 14.8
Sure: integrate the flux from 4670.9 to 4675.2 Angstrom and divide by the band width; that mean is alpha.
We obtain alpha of 13.8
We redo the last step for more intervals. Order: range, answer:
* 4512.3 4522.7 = 12.8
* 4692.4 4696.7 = 16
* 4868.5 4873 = 13.1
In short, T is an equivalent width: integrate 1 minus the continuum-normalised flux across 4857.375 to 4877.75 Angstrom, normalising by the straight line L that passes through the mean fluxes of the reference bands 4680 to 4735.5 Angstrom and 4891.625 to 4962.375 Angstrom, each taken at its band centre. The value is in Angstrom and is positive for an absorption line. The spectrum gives 3.21 Angstrom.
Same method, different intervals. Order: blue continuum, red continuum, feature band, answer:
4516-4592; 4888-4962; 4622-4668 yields -2.4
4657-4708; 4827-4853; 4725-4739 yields -0.2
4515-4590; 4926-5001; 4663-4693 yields -0.2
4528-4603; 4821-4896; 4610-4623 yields -1.5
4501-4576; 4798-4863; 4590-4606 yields -2.4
